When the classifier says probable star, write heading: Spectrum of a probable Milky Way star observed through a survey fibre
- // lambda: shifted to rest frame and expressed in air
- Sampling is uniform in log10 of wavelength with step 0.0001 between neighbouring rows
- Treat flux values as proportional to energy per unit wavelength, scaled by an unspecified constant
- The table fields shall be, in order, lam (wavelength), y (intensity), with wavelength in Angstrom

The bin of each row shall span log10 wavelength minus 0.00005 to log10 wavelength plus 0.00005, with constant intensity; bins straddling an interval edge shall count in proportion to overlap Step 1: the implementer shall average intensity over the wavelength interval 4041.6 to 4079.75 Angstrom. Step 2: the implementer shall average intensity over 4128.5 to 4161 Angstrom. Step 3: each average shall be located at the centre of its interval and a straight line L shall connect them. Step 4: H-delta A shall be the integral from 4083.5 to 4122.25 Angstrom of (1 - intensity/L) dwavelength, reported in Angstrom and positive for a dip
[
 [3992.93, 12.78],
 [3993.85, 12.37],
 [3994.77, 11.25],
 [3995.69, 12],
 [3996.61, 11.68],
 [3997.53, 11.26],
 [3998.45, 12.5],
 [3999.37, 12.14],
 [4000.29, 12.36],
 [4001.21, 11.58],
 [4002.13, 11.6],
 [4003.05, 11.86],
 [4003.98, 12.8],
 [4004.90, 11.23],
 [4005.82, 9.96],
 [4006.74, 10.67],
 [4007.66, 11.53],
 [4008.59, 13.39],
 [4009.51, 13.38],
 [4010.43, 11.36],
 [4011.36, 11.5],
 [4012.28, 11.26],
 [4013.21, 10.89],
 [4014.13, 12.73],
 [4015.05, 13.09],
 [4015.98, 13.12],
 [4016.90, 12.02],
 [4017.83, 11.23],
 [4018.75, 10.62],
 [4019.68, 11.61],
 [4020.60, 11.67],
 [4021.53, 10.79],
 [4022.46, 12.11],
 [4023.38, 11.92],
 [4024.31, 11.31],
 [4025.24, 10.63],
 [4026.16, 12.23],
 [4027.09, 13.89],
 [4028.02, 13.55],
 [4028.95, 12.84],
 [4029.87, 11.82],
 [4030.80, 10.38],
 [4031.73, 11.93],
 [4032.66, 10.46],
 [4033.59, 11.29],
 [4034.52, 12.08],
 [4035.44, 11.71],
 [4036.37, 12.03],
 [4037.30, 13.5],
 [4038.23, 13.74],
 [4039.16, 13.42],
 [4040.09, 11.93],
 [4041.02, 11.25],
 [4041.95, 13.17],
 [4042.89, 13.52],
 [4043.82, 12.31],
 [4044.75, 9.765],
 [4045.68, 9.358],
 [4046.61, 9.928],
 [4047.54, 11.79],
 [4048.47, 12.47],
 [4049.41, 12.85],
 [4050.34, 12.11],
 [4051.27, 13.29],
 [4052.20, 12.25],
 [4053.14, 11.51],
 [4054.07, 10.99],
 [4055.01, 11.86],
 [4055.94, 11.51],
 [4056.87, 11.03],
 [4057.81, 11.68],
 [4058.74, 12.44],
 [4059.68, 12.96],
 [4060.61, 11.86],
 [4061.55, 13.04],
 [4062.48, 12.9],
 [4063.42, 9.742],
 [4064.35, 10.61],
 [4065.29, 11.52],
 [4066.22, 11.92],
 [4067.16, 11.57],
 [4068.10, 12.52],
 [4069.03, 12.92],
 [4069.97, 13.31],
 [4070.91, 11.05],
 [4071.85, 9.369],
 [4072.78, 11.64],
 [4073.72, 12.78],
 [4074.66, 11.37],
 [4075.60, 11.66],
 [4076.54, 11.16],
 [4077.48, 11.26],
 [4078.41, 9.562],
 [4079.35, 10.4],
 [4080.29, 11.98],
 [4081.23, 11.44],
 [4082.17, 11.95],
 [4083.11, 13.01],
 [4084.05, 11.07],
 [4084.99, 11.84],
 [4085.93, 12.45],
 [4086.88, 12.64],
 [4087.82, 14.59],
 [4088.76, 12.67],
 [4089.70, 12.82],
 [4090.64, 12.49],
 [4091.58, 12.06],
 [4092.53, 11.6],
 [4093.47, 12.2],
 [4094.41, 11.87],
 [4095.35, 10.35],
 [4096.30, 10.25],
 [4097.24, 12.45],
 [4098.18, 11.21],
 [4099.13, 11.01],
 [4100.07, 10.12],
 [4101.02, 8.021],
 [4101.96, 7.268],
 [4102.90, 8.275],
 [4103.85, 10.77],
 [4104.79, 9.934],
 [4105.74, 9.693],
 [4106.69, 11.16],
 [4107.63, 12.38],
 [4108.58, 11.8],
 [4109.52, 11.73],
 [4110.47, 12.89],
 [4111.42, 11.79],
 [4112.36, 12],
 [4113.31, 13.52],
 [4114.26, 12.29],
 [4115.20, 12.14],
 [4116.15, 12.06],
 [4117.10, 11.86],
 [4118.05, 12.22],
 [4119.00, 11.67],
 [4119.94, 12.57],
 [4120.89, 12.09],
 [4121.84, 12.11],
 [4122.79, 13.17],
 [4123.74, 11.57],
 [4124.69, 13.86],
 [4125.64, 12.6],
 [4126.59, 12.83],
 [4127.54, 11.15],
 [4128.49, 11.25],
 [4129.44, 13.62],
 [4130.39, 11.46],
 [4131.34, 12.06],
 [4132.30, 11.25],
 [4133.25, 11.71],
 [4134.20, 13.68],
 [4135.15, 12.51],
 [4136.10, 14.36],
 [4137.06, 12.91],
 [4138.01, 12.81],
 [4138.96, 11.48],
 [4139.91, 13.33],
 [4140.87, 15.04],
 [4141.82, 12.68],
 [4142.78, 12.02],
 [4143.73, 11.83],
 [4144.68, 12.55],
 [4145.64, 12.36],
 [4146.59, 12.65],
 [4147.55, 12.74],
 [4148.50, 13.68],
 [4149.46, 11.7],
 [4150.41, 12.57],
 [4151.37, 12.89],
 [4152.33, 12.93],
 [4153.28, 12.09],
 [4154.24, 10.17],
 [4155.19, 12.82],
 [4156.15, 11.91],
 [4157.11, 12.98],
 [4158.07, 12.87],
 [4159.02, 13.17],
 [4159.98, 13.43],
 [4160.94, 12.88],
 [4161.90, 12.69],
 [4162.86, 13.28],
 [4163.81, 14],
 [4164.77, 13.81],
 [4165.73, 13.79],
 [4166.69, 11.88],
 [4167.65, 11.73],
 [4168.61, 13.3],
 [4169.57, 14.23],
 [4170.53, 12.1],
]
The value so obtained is 1.8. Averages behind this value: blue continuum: 11.7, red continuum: 12.6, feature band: 11.6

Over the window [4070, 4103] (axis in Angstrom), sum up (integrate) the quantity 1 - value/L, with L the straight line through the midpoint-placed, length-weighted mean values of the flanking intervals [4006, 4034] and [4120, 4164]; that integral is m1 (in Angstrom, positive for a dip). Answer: 2.3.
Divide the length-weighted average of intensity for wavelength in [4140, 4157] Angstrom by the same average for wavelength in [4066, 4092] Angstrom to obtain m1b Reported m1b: 1.1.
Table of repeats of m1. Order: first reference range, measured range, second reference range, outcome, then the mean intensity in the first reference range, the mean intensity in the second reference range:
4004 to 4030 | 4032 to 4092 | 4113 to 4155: 1.0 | 11.9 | 12.5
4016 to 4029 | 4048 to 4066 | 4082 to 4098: 0.1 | 11.9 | 12.1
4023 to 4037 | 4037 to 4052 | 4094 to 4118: -0.5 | 11.9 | 11.1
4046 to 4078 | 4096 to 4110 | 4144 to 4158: 1.9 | 11.8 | 12.4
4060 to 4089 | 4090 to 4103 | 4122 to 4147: 1.4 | 11.8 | 12.6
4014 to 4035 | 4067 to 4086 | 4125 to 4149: 0.9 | 11.9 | 12.6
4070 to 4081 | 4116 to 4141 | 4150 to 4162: -0.7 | 11.2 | 12.6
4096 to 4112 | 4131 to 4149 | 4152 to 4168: -1.1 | 10.7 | 12.7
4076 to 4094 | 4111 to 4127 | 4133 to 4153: 0.1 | 12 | 12.8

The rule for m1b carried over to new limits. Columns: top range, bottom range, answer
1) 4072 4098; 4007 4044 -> 0.98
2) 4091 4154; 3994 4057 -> 1.01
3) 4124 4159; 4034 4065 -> 1.05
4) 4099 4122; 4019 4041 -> 0.94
